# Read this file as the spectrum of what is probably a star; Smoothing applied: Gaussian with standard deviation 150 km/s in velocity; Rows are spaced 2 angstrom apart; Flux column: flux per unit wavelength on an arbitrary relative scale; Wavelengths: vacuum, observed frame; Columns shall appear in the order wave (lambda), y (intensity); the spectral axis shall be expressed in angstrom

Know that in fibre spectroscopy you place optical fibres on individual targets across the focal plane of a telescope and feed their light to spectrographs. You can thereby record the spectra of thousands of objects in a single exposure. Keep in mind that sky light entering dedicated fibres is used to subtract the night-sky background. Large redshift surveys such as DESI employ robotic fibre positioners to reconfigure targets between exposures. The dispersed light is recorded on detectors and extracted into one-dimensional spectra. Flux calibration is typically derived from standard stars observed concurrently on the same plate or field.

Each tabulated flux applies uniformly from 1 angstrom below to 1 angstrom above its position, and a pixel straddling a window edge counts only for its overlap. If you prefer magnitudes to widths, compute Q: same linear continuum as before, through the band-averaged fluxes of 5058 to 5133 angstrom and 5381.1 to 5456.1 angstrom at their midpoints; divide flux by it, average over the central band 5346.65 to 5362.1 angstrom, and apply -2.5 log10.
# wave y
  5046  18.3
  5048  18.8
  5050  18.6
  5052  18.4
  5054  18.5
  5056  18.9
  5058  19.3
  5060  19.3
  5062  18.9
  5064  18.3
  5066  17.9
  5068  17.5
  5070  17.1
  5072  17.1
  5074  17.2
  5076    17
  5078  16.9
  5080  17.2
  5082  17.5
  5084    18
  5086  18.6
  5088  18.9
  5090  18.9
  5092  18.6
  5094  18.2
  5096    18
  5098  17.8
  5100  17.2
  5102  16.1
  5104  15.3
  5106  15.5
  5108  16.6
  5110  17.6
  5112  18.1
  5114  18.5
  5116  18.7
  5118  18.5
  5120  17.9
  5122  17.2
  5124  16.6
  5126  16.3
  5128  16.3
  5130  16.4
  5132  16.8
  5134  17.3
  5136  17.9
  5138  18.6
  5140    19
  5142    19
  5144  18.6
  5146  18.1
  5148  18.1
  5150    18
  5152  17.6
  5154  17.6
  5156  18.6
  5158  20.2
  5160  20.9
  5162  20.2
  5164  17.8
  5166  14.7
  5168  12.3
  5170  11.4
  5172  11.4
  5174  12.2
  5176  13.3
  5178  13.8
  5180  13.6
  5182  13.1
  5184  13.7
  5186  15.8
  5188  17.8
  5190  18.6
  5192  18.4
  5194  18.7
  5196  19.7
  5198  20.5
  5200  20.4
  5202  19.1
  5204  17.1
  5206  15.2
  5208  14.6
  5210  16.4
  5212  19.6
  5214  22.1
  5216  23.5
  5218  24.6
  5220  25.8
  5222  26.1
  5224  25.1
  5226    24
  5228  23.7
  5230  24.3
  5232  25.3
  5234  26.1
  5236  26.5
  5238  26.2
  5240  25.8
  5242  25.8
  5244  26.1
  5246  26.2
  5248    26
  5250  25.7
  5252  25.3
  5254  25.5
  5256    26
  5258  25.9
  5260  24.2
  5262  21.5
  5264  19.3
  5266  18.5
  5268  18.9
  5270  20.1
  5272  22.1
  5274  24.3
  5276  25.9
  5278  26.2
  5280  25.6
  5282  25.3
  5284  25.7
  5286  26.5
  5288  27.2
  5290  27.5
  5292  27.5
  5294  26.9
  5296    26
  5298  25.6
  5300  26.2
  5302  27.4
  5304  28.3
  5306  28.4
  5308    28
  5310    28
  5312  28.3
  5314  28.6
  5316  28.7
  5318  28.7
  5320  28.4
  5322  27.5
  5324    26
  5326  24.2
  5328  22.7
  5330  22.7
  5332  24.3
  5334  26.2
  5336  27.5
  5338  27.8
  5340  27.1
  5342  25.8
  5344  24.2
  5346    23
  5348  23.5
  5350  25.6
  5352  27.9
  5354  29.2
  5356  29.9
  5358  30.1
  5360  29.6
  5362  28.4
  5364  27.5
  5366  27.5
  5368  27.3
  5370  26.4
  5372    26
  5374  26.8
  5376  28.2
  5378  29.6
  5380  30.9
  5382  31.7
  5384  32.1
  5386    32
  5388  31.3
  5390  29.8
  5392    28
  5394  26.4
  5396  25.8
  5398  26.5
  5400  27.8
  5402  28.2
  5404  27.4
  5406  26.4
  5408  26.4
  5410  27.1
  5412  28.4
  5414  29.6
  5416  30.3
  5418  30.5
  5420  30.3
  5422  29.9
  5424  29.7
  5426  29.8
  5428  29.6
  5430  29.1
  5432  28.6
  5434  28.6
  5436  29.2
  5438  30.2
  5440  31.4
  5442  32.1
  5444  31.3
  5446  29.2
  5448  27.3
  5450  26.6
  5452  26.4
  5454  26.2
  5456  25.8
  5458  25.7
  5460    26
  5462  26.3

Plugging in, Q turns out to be -0.049 mag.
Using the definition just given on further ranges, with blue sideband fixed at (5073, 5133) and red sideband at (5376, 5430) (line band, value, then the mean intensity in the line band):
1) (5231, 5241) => -0.153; 26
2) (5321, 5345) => 0.035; 25.5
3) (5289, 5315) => -0.095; 27.4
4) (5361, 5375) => 0.022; 27.1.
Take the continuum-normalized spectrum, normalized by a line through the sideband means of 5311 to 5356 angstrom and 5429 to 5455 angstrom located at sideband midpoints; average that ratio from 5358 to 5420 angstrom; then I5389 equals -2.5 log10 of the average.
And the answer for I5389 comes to -0.03 mag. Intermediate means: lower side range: 26.3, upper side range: 28.9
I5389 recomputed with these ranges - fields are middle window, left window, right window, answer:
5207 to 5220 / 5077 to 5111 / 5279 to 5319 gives 0.13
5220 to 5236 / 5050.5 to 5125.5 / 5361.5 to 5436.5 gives -0.11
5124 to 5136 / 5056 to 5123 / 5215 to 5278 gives 0.16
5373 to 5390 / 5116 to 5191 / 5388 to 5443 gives -0.11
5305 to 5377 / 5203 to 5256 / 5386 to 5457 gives -0.02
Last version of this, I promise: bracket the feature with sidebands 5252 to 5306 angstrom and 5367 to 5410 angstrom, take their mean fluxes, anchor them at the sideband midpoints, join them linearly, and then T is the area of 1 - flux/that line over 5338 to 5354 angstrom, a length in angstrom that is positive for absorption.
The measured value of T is 0.8 angstrom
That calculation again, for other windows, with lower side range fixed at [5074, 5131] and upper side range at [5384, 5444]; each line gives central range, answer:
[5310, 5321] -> -1.3 angstrom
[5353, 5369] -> -0.9 angstrom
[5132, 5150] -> 0.6 angstrom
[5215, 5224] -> -1.3 angstrom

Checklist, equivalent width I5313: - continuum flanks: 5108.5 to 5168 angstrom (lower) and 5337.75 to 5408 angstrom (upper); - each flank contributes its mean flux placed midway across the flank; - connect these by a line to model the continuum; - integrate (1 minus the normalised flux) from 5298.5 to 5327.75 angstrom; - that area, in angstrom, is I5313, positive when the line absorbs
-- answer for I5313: -2.50 angstrom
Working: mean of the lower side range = 17.9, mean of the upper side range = 27.9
